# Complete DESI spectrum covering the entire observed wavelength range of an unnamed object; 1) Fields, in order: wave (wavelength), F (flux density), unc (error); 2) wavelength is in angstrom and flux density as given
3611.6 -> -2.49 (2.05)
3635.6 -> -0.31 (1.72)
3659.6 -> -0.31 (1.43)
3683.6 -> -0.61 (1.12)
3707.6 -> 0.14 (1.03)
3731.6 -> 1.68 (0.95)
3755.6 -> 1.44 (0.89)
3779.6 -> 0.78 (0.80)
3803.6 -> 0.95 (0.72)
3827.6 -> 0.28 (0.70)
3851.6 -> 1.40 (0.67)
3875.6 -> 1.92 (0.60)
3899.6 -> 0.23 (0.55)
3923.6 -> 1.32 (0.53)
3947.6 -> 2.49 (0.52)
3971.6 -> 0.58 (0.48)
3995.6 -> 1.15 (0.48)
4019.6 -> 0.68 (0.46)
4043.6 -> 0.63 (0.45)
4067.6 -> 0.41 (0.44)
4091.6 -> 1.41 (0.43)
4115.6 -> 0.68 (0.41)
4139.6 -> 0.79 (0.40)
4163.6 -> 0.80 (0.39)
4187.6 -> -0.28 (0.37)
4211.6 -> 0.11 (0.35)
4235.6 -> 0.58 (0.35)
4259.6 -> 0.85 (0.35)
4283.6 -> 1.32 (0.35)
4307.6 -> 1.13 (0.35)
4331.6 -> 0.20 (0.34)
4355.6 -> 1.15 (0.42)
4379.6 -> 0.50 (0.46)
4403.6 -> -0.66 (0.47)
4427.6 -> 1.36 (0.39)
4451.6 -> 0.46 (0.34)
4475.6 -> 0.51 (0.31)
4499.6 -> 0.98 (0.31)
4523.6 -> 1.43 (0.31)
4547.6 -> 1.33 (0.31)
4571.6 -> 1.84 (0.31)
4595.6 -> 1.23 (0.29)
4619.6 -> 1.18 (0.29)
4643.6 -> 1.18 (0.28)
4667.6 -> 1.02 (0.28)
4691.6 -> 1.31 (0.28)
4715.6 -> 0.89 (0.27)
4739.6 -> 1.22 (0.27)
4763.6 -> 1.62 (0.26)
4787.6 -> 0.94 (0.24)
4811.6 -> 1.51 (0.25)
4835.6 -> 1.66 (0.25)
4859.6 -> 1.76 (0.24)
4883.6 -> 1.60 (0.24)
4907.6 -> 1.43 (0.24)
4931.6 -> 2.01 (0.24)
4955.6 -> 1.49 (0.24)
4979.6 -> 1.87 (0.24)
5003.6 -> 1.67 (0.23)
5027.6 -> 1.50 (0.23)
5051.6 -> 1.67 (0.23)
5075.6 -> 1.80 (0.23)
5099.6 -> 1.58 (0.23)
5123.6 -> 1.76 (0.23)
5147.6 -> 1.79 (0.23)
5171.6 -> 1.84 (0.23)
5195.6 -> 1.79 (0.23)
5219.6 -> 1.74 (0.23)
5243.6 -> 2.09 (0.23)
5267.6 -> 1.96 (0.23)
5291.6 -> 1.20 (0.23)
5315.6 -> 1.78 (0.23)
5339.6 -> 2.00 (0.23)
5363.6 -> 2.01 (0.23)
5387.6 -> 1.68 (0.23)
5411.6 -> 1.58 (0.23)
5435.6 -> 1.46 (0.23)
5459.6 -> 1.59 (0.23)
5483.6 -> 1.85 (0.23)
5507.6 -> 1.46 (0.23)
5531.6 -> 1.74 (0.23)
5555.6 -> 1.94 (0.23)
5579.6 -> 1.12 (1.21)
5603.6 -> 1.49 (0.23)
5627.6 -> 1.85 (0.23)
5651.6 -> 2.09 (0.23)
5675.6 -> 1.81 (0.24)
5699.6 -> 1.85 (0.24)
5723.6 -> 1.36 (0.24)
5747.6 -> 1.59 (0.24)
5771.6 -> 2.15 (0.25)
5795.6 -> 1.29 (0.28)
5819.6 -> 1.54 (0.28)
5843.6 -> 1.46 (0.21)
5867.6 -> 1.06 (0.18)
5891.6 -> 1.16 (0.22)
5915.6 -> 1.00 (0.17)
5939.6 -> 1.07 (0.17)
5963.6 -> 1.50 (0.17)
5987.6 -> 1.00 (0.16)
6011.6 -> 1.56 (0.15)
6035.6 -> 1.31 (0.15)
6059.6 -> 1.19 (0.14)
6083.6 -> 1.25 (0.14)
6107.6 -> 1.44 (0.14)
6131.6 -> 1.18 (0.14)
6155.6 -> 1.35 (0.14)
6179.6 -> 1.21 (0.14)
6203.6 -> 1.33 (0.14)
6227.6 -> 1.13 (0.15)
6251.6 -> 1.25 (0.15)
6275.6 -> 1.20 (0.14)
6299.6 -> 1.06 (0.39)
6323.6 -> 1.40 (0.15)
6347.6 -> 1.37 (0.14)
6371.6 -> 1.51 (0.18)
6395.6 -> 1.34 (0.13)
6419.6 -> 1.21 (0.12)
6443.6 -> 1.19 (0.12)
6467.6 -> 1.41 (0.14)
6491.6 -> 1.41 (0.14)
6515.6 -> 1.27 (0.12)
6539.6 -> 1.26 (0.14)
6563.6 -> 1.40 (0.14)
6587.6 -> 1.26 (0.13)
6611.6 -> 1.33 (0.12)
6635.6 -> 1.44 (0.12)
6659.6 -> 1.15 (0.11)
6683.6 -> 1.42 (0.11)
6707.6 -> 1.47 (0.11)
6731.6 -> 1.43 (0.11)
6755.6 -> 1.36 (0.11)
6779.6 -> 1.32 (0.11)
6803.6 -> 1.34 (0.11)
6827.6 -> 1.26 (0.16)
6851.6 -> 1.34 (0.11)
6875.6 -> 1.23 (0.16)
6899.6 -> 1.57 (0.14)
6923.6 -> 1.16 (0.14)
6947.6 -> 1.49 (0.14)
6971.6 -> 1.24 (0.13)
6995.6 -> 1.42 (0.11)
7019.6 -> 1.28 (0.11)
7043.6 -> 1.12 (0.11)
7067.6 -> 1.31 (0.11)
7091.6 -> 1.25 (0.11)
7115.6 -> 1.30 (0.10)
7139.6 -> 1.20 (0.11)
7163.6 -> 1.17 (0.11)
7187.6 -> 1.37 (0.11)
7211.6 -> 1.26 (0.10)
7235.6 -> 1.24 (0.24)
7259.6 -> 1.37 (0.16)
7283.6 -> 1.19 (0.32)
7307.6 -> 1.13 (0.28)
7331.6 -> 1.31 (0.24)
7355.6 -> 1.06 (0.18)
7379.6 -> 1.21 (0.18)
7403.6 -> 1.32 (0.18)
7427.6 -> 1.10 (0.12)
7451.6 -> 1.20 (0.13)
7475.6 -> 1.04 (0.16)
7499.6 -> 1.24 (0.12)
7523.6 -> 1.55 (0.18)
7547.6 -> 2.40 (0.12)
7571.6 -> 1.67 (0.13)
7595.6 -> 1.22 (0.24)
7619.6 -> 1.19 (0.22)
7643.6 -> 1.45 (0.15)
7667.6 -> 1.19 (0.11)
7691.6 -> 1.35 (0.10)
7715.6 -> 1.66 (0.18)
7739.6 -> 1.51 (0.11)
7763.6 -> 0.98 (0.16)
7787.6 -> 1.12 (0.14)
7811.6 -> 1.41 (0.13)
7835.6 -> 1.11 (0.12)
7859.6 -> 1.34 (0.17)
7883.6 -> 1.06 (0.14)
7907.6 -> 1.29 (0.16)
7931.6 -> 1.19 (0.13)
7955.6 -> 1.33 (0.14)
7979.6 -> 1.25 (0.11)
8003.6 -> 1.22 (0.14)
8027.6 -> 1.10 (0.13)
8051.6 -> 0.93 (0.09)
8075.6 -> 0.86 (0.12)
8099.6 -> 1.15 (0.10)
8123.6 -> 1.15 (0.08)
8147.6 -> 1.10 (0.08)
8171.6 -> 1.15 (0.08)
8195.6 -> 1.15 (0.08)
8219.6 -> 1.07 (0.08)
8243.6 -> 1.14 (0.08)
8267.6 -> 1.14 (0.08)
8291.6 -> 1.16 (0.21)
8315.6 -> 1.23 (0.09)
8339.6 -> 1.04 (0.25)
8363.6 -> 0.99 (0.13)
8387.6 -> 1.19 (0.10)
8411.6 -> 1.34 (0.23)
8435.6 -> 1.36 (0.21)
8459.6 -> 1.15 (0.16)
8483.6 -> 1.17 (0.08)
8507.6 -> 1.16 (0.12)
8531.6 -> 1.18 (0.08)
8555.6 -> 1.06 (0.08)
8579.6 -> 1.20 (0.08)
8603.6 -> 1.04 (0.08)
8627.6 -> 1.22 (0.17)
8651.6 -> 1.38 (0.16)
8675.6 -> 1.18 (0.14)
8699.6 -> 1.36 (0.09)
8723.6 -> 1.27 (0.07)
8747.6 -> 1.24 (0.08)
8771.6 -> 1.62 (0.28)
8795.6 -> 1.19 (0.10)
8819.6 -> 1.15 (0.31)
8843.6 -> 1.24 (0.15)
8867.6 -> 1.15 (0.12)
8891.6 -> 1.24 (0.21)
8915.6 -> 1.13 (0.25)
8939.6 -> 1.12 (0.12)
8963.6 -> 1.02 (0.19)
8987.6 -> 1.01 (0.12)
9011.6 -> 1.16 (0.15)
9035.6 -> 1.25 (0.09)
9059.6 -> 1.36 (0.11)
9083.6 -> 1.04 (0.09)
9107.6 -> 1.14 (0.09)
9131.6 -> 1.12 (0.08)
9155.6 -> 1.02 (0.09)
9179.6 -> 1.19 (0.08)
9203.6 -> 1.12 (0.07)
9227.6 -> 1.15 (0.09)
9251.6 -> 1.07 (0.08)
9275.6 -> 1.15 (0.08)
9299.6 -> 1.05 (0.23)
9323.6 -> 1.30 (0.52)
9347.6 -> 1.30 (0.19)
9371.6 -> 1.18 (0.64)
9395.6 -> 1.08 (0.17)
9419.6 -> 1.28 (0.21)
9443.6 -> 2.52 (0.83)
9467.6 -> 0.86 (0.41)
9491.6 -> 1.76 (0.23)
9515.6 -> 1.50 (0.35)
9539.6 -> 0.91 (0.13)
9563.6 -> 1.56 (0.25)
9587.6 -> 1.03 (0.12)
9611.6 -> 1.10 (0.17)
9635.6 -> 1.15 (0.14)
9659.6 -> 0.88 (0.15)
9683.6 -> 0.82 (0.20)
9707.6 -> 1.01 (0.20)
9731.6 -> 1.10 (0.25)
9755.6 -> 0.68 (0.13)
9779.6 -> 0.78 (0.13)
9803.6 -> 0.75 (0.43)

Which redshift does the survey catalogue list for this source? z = 0.149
